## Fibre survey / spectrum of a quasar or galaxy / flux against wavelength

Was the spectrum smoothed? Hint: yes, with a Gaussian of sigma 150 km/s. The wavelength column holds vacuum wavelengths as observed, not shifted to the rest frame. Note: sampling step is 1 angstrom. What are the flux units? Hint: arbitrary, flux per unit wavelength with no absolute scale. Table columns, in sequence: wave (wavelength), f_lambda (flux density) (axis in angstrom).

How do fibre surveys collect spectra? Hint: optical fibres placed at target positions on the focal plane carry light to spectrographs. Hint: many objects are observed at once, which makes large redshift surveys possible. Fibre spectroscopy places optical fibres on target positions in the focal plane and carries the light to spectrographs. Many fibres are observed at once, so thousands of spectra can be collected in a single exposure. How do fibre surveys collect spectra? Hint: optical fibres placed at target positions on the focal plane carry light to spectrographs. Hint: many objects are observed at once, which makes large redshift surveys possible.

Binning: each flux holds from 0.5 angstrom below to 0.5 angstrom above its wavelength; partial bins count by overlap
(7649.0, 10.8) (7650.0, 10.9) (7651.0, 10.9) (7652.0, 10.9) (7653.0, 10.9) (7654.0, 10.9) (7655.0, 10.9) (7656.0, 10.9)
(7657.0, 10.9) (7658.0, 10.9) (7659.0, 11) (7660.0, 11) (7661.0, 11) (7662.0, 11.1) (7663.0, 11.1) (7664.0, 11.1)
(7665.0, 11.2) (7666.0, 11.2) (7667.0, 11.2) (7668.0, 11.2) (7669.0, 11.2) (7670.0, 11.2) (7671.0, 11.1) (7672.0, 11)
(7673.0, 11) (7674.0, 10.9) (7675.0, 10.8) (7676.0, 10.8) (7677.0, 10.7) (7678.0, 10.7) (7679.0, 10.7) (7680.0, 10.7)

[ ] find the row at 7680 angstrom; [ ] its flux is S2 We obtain 10.7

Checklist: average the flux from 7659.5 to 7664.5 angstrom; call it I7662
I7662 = 11.1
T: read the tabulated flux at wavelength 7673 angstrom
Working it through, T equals 11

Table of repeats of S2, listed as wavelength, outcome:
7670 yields 11.2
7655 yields 10.9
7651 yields 10.9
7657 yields 10.9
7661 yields 11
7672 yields 11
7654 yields 10.9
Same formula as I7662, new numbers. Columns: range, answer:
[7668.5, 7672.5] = 11.1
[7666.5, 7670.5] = 11.2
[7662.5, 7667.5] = 11.2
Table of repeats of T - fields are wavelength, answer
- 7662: 11.1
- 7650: 10.9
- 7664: 11.1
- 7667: 11.2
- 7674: 10.9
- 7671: 11.1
